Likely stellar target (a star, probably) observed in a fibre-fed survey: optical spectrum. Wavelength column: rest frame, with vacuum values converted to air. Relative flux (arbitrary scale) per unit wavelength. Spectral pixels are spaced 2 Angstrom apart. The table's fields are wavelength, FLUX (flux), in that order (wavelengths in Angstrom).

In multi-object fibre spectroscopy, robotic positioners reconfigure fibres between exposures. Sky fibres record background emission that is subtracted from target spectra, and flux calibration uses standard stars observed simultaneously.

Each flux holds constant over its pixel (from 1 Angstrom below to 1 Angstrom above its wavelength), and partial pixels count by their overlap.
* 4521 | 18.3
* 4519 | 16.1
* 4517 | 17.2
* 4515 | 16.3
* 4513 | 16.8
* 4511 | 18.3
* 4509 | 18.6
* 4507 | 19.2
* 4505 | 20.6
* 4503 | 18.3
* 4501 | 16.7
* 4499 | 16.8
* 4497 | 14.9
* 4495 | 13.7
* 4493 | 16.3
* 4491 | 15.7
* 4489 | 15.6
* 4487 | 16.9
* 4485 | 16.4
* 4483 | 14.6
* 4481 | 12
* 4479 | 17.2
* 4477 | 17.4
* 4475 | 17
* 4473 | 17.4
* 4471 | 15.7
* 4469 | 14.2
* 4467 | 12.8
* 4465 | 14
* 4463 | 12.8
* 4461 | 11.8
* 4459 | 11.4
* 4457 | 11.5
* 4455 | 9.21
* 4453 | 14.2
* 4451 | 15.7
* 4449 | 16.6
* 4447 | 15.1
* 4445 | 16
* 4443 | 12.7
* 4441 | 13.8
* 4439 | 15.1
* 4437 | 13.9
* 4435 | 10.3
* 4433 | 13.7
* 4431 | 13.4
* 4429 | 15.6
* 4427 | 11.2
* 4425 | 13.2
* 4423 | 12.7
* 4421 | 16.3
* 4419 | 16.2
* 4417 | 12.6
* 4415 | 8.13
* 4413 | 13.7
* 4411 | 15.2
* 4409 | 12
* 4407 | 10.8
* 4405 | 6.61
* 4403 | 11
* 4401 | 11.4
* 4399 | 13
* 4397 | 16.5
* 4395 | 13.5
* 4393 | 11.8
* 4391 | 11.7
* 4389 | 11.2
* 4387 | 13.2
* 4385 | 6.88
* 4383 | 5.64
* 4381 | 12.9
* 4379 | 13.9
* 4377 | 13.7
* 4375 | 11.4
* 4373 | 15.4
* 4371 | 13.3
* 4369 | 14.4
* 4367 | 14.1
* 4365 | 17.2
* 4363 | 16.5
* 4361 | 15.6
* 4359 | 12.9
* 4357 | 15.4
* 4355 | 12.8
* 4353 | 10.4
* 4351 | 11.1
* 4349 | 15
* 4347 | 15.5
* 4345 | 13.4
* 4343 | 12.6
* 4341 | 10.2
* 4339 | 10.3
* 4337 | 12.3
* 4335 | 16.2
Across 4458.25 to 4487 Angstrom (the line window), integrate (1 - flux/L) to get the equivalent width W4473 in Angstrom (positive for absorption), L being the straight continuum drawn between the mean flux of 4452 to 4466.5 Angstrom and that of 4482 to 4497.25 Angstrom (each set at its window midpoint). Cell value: -2.2 Angstrom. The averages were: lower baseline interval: 12.2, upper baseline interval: 15.5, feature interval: 14.7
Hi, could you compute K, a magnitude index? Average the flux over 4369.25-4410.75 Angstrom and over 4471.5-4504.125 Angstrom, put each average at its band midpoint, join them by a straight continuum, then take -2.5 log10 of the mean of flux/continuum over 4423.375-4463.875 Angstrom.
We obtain 0.06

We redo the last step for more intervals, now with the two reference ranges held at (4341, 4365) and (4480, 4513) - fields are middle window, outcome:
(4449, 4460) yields 0.22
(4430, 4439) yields 0.17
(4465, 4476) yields 0.05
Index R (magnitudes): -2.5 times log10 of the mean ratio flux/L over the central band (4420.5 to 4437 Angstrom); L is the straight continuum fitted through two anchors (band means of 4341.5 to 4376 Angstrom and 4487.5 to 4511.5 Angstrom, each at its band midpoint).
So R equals 0.17 mag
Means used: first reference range 13.9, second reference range 17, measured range 13.2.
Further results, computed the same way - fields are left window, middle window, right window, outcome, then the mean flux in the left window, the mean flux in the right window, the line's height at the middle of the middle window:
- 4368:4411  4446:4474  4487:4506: 0.09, 12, 16.5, 15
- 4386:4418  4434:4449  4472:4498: -0.02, 12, 15.8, 13.8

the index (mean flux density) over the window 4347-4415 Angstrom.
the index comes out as 12.7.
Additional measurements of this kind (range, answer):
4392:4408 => 11.8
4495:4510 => 17.6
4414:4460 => 13.4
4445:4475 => 13.9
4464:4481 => 15.5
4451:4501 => 14.6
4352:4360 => 12.9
